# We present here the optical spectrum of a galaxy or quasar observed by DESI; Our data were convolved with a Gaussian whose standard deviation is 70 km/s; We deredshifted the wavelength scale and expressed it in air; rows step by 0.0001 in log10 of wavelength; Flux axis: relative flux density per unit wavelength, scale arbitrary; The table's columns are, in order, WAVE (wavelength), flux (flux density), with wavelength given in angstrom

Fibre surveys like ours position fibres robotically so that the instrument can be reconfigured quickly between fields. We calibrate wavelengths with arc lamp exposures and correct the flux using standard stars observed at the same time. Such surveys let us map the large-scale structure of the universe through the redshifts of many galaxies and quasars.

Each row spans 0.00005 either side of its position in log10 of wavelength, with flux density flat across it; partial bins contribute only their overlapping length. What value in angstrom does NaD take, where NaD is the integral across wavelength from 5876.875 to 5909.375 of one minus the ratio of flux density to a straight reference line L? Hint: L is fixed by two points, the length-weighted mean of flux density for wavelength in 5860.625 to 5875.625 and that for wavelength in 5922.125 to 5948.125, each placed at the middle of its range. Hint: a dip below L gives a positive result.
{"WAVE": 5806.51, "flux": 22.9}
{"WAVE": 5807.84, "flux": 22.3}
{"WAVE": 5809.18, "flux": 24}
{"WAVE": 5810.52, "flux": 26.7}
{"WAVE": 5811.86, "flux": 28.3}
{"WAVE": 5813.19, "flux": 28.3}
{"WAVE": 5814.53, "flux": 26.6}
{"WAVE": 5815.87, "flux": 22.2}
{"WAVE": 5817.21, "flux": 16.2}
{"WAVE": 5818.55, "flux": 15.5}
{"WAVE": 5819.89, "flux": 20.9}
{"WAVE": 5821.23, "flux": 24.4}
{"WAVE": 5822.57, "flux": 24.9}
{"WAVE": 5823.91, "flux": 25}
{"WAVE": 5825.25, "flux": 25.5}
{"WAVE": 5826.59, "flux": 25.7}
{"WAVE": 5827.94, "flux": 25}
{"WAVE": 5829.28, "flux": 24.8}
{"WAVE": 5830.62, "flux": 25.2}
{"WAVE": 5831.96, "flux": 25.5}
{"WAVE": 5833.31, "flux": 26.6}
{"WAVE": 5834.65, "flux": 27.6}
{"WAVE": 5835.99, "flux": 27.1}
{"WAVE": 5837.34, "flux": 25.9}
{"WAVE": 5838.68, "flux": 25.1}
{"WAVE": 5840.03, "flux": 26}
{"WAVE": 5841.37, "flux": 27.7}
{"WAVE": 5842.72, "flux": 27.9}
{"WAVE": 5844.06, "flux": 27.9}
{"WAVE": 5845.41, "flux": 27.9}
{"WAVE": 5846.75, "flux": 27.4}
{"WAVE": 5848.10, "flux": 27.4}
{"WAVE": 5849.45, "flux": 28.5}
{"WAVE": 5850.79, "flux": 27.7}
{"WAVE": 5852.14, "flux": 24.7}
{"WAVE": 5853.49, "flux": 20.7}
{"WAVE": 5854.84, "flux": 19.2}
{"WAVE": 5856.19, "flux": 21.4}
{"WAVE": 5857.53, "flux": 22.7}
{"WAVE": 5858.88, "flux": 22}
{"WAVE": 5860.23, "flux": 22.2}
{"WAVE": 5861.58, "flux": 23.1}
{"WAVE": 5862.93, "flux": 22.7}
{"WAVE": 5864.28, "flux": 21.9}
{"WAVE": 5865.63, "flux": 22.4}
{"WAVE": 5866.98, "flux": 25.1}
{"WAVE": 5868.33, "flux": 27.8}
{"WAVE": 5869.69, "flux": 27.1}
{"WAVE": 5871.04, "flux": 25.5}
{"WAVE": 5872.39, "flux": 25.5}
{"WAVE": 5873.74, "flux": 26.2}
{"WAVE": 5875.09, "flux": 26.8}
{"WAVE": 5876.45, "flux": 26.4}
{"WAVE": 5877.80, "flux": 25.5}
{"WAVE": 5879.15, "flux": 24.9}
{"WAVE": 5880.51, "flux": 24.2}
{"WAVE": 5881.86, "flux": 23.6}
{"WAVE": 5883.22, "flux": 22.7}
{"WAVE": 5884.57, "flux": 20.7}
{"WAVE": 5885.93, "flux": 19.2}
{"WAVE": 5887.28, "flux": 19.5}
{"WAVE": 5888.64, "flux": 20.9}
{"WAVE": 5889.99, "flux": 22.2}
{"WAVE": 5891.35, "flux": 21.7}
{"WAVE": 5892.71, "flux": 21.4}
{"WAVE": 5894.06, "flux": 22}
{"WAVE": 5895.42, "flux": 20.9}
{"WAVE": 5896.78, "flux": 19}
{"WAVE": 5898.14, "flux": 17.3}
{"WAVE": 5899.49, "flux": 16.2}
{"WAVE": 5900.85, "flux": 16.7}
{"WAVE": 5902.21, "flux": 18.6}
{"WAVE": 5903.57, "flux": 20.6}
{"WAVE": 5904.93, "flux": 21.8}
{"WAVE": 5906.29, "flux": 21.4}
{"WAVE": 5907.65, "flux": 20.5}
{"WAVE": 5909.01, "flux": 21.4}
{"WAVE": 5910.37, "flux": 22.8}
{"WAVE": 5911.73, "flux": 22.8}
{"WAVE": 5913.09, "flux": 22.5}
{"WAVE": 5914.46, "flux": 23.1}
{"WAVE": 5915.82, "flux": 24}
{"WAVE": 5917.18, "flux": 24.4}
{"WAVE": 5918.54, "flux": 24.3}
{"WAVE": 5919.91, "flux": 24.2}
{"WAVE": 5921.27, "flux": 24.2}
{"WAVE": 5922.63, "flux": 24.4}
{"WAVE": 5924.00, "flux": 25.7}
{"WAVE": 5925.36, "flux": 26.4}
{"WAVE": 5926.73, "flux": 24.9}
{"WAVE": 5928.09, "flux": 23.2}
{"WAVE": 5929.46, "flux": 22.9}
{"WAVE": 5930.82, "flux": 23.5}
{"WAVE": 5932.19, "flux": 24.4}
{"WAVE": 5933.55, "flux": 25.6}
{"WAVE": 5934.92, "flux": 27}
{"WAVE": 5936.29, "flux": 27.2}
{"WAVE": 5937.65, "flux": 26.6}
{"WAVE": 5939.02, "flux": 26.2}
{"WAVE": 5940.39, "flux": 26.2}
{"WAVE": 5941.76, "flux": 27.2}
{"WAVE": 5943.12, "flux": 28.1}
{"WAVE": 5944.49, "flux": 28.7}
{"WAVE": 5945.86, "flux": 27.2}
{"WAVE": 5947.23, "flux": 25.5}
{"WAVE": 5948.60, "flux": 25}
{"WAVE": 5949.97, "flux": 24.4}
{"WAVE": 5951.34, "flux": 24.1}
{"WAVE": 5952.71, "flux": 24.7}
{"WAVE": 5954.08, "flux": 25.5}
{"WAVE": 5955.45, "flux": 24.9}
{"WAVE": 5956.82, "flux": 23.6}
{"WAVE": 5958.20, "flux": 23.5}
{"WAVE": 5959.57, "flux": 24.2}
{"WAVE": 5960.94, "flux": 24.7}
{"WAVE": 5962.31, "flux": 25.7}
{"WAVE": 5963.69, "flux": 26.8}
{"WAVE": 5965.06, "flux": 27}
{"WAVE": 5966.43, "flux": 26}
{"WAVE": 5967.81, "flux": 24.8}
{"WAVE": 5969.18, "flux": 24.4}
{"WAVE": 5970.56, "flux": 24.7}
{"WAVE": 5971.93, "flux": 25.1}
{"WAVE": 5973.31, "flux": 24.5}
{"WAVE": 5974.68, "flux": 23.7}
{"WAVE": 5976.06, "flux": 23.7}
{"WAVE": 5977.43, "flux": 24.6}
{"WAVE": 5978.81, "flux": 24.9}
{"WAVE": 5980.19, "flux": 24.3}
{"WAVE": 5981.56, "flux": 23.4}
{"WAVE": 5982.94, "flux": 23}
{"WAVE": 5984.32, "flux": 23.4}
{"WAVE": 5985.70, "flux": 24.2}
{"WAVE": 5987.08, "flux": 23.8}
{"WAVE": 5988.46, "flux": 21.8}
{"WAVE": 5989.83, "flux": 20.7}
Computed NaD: 5.4 angstrom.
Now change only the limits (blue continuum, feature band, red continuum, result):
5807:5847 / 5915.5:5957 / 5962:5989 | -1.2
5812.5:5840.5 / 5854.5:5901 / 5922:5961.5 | 4.3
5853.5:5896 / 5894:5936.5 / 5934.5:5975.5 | 3.1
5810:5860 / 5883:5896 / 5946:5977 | 2.0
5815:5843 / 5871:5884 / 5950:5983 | -0.3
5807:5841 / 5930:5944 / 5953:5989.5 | -1.0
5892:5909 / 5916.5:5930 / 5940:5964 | -1.3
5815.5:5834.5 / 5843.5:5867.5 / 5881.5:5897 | -1.8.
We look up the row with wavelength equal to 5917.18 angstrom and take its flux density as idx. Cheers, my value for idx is 24.4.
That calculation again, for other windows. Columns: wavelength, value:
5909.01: 21.4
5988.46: 21.8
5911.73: 22.8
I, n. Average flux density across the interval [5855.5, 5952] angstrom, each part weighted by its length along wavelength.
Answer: 23.5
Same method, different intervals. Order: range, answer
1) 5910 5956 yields 25.1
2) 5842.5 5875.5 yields 24.8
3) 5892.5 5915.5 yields 20.6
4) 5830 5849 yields 26.8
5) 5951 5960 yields 24.4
